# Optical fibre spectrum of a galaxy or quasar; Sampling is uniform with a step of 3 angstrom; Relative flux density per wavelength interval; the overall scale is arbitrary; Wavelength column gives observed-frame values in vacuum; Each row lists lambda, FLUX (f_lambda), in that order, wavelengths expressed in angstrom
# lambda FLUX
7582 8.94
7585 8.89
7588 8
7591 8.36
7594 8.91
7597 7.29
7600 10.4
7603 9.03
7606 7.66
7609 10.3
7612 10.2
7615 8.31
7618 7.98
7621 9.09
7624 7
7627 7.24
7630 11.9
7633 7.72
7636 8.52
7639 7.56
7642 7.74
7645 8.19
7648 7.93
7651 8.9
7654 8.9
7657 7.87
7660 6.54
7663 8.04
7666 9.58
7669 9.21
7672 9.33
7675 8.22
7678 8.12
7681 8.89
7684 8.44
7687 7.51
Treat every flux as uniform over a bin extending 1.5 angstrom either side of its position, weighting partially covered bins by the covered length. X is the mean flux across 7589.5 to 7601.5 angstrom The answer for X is 8.74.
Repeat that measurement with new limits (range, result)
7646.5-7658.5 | 8.4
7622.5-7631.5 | 8.71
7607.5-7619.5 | 9.2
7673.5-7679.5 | 8.17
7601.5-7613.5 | 9.3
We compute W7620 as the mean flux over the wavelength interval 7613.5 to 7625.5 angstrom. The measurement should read 8.1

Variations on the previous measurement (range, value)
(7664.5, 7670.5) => 9.4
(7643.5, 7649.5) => 8.06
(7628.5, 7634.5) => 9.81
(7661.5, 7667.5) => 8.81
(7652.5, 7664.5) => 7.84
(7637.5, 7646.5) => 7.83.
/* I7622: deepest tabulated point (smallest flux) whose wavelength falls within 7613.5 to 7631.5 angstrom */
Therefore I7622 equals 7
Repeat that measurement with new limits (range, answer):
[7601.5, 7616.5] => 7.66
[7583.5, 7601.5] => 7.29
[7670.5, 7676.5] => 8.22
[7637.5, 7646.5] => 7.56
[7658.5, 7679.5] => 6.54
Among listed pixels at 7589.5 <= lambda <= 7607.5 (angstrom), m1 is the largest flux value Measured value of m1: 10.4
